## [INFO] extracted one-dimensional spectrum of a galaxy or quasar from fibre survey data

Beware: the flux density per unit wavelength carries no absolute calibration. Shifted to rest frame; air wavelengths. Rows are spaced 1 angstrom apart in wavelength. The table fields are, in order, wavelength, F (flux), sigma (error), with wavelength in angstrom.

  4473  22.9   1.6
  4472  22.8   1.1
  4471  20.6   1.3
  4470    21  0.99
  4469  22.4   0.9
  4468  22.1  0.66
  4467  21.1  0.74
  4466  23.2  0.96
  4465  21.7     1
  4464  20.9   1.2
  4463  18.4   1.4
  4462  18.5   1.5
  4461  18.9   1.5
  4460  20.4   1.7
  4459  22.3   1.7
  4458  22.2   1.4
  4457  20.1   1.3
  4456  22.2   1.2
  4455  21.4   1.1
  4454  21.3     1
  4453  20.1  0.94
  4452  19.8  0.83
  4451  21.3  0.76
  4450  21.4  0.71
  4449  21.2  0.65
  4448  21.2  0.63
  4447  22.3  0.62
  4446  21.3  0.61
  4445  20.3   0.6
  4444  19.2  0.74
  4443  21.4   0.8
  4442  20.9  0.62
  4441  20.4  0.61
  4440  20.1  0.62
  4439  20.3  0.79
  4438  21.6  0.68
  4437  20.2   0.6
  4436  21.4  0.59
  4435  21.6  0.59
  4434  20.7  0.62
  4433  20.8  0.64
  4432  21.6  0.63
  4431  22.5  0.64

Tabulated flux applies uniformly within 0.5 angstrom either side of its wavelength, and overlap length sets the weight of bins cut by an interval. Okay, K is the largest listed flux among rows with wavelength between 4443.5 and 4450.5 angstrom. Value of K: 22.3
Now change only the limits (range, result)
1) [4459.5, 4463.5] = 20.4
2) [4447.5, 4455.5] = 21.4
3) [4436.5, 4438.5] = 21.6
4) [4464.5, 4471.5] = 23.2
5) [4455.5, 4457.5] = 22.2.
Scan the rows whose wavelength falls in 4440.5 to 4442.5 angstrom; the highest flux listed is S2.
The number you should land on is 20.9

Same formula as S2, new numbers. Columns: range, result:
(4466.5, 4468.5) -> 22.1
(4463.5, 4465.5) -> 21.7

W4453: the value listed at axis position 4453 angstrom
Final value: 20.1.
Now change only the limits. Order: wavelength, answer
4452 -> 19.8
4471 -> 20.6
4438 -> 21.6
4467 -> 21.1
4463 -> 18.4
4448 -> 21.2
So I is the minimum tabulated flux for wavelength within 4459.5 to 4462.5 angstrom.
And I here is 18.5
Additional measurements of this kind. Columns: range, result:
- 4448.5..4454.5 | 19.8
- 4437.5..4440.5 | 20.1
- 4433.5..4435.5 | 20.7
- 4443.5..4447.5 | 19.2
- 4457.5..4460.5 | 20.4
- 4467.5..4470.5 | 21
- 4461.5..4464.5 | 18.4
